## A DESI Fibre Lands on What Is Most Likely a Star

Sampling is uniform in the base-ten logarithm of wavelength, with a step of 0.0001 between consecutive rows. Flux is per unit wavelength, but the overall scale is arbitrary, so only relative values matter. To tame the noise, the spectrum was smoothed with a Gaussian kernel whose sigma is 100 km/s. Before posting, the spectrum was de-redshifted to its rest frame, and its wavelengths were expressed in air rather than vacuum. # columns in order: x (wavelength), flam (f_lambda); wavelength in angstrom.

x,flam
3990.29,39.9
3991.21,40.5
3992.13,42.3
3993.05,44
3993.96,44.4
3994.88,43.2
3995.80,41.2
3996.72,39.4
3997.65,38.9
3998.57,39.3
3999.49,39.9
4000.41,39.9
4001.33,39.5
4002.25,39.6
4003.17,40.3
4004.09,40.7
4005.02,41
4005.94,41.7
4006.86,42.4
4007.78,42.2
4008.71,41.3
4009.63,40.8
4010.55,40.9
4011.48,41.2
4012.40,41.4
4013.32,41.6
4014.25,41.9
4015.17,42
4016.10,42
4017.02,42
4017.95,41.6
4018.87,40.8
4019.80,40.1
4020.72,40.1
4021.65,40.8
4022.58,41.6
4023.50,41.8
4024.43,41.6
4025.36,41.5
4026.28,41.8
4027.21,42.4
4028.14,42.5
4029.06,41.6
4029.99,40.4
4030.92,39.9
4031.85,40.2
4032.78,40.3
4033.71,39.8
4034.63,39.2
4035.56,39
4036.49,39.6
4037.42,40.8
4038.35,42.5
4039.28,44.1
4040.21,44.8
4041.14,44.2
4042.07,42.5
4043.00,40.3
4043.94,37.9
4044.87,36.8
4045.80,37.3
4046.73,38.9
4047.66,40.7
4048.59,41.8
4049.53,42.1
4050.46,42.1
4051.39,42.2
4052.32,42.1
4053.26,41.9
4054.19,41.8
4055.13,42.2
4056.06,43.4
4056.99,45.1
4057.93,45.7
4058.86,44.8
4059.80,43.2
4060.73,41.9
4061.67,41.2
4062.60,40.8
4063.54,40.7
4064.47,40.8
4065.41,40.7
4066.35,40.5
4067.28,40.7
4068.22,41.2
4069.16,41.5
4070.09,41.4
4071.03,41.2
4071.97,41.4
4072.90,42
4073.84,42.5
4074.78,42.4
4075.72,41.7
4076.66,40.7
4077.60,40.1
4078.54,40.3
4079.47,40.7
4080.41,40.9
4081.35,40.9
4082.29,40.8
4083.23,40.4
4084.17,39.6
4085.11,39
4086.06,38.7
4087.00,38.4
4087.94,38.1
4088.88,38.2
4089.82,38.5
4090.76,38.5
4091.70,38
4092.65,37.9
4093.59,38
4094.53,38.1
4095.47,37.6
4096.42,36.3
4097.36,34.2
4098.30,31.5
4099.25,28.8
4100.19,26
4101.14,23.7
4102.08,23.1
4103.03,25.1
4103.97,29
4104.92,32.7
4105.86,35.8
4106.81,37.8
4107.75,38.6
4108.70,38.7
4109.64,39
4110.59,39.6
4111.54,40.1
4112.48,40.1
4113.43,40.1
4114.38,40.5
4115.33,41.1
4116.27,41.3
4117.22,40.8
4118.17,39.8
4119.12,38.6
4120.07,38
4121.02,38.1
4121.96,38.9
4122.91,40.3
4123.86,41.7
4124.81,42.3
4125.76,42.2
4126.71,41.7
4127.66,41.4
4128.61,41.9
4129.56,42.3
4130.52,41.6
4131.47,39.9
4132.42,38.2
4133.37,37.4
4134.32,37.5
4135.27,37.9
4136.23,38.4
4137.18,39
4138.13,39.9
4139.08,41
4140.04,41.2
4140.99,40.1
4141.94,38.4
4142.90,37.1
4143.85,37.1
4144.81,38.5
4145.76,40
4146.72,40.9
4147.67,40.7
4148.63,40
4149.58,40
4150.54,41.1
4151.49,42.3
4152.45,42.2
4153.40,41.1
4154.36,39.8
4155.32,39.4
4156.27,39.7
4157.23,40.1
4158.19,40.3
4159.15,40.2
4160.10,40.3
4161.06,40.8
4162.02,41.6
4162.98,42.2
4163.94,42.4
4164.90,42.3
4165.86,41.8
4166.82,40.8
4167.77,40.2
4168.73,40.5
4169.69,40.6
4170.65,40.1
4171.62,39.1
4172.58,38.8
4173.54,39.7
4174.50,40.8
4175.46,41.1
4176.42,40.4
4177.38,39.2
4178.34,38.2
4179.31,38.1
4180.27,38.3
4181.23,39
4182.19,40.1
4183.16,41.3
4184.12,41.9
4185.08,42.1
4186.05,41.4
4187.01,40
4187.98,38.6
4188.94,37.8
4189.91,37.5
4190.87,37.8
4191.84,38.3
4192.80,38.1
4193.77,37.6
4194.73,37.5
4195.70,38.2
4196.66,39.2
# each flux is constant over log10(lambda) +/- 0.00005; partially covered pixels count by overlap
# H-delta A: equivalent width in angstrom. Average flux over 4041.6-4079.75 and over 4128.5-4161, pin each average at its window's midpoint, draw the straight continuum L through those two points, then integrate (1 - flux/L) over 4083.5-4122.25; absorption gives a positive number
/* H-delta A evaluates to 3.9 angstrom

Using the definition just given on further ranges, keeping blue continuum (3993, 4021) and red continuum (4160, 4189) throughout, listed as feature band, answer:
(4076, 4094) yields 0.6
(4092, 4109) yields 3.2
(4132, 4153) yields 0.5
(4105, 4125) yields 0.6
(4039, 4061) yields -0.6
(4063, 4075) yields -0.1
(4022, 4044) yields -0.2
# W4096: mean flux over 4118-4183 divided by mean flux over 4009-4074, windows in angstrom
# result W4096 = 1.0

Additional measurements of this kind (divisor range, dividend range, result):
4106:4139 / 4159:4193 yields 1.01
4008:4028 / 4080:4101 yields 0.89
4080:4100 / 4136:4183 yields 1.07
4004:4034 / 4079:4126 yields 0.90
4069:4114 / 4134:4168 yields 1.07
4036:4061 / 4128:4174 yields 0.96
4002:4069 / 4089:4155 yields 0.92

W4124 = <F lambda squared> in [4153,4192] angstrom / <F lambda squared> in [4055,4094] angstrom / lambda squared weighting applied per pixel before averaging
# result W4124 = 1.03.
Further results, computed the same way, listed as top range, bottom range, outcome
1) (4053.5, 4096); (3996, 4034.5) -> 1.02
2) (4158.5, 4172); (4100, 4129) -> 1.12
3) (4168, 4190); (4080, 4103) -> 1.16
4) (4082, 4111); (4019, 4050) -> 0.89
